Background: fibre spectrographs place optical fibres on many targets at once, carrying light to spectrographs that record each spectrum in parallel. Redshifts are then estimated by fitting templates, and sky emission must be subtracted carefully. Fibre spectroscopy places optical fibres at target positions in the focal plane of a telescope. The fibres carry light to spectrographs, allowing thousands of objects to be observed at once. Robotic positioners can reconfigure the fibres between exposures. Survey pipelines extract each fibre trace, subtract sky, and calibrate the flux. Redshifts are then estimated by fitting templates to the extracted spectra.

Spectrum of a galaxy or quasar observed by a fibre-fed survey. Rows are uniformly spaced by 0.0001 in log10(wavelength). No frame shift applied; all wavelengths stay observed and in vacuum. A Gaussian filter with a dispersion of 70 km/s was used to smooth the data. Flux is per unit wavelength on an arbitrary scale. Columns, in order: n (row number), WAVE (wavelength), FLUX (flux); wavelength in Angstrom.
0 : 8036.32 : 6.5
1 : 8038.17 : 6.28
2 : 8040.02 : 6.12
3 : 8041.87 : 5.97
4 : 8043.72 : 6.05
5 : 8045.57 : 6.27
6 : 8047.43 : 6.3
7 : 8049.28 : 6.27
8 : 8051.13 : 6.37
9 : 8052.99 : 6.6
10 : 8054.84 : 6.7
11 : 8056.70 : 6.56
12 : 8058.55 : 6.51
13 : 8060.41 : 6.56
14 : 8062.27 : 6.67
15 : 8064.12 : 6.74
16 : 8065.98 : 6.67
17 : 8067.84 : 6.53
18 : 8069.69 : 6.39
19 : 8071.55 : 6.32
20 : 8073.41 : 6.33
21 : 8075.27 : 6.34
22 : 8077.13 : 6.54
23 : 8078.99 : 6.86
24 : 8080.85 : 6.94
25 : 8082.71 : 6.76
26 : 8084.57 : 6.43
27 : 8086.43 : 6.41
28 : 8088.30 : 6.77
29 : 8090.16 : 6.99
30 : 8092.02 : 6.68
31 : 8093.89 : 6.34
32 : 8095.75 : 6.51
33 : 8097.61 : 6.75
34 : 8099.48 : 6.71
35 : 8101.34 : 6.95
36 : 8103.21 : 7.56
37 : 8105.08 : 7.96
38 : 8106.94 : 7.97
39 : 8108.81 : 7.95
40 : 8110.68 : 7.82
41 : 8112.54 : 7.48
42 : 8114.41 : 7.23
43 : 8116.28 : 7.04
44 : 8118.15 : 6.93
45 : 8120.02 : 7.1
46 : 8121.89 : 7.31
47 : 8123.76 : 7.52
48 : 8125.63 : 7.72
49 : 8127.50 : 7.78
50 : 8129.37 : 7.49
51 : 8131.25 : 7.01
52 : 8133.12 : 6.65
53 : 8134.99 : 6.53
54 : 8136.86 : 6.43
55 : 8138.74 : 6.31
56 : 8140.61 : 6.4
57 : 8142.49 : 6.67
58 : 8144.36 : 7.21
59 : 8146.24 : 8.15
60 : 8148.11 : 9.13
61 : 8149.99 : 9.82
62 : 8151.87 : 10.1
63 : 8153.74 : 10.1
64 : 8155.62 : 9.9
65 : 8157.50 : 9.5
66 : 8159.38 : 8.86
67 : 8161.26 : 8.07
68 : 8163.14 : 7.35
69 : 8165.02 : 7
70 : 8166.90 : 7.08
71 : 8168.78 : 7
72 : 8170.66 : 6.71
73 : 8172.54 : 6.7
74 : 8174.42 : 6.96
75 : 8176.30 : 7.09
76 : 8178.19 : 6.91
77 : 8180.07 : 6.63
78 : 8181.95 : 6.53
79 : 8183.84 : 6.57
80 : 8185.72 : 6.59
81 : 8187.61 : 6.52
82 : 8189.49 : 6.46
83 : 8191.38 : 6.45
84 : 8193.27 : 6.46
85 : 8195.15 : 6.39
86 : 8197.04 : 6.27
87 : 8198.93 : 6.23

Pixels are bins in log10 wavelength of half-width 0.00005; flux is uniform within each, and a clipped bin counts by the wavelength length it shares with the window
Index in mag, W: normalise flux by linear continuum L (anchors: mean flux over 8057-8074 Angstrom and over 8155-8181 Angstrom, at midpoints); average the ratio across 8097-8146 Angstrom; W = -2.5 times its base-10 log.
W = -0.02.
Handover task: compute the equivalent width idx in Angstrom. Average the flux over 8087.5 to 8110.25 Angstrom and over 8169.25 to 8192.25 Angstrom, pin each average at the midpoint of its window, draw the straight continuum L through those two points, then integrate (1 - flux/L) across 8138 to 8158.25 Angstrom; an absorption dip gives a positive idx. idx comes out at -4.9 Angstrom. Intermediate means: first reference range 7.11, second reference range 6.68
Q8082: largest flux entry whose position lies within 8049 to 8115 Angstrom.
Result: 7.97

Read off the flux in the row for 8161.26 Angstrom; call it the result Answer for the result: 8.07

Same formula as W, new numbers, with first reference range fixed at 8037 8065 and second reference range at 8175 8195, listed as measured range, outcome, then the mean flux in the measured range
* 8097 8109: -0.14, 7.39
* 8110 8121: -0.12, 7.26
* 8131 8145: -0.01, 6.62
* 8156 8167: -0.23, 8.14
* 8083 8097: -0.02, 6.6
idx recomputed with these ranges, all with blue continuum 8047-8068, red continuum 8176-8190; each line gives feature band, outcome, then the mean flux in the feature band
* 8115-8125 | -0.9 Angstrom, 7.2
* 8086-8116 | -2.5 Angstrom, 7.14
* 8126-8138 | -0.7 Angstrom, 7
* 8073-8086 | -0.1 Angstrom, 6.61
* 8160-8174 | -1.1 Angstrom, 7.17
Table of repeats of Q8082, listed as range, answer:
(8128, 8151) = 9.82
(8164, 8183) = 7.09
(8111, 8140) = 7.78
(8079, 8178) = 10.1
